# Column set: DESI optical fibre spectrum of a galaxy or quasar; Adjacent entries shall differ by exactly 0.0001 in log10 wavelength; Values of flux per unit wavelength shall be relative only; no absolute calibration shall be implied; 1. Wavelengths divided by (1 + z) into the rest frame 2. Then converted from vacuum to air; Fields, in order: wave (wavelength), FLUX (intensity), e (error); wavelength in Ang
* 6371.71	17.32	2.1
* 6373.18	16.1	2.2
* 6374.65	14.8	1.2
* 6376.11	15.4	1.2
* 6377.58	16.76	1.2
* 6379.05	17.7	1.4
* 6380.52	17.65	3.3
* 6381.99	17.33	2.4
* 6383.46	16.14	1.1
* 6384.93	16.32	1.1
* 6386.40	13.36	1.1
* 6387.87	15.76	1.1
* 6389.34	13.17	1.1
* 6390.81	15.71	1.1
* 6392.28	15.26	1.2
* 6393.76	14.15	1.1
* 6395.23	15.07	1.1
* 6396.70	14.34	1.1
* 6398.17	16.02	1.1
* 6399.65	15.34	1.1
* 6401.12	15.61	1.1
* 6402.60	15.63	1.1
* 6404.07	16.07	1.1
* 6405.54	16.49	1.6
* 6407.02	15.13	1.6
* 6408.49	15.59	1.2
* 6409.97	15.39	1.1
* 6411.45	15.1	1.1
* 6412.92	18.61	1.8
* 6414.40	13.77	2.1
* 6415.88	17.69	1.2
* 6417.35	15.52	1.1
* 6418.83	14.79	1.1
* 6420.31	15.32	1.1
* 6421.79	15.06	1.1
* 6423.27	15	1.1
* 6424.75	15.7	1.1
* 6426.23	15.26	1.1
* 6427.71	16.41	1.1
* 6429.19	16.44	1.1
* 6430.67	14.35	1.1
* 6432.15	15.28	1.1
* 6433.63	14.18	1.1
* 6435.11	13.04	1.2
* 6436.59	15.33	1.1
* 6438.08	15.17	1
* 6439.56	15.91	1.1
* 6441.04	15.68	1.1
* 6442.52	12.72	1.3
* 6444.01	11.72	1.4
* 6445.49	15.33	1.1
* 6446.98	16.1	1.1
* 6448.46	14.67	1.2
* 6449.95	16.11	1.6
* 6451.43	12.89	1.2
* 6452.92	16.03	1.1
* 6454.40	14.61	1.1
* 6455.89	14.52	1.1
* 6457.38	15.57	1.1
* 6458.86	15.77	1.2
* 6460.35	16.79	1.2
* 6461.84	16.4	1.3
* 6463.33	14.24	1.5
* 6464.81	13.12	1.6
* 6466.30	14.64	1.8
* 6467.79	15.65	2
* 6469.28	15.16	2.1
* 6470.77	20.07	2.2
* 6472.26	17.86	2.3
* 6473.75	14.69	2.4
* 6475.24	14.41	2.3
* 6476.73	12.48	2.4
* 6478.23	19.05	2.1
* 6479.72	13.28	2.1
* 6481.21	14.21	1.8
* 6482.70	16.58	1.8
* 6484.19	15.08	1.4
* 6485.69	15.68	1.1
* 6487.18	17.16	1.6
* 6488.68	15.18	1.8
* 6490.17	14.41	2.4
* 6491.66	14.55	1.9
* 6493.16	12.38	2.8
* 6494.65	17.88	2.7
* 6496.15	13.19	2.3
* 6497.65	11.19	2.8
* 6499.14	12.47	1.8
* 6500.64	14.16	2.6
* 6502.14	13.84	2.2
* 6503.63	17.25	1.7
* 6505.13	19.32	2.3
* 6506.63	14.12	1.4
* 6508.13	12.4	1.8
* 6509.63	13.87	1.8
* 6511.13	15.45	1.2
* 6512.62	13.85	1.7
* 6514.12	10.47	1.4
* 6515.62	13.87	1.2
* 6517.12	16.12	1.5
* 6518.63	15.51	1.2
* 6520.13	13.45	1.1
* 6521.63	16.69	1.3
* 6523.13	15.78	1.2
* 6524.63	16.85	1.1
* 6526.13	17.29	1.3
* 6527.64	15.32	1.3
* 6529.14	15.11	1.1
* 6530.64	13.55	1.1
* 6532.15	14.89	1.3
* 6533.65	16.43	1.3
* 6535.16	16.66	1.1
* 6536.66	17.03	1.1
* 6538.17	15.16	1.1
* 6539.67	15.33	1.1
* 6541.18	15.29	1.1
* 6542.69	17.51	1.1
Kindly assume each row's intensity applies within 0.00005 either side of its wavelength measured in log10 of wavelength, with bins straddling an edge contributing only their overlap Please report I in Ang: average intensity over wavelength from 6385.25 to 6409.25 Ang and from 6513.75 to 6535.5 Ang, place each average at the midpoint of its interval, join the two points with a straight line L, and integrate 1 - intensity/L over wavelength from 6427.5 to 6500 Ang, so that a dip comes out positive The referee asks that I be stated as 1.1 Ang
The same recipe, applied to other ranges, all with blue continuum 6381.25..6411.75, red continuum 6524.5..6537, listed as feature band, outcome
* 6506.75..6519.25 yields 1.4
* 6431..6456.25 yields 1.4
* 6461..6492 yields 0.4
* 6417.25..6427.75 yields 0.1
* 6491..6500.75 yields 1.3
